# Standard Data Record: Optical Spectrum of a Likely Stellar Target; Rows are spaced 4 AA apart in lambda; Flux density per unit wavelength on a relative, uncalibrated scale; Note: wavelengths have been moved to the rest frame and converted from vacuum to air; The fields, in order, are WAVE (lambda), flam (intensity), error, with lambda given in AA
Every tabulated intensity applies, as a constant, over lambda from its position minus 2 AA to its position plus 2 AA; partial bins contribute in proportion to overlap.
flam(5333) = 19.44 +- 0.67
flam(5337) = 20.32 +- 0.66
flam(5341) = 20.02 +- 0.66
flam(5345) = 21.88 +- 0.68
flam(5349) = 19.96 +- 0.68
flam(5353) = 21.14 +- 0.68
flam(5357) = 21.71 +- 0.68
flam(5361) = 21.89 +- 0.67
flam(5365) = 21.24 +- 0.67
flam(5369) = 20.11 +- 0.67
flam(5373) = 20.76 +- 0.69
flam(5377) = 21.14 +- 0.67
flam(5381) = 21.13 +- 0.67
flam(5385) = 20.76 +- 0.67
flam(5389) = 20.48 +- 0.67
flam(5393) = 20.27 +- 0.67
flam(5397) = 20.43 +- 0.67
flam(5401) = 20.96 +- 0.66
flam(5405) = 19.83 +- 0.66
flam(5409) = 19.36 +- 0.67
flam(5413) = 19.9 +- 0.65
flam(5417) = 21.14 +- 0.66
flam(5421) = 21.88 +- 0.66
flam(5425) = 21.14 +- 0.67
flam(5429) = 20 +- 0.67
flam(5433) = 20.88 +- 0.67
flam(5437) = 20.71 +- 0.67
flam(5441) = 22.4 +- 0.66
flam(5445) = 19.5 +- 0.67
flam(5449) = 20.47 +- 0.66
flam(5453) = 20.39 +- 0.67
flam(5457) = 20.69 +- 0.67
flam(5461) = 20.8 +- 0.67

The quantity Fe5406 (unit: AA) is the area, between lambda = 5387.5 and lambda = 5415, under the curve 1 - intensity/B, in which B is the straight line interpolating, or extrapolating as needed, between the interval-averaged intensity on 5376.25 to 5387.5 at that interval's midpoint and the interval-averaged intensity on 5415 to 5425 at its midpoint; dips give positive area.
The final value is 1.3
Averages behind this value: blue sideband 21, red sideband 21.4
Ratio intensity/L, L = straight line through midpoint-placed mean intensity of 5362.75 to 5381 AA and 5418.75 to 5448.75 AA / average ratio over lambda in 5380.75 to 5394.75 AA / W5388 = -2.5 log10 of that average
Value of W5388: 0.014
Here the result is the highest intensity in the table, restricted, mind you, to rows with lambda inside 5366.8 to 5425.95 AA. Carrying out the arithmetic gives 21.88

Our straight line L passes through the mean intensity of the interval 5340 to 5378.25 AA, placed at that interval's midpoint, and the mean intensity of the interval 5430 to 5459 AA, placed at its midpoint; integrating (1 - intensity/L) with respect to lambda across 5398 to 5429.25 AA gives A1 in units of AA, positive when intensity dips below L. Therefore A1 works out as 0.4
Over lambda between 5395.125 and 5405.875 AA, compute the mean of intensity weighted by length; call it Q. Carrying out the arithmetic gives 20.5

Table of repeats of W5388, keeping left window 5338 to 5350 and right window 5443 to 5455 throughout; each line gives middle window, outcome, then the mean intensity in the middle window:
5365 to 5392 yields -0.01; 20.8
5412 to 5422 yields -0.04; 21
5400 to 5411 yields 0.02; 20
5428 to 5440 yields -0.03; 20.7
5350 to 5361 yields -0.04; 21.4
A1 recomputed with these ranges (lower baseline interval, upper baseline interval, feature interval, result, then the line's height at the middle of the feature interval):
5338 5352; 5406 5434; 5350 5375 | -0.57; 20.6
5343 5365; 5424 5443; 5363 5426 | 1.52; 21.2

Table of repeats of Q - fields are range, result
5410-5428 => 20.9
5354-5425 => 20.8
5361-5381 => 21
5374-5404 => 20.7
